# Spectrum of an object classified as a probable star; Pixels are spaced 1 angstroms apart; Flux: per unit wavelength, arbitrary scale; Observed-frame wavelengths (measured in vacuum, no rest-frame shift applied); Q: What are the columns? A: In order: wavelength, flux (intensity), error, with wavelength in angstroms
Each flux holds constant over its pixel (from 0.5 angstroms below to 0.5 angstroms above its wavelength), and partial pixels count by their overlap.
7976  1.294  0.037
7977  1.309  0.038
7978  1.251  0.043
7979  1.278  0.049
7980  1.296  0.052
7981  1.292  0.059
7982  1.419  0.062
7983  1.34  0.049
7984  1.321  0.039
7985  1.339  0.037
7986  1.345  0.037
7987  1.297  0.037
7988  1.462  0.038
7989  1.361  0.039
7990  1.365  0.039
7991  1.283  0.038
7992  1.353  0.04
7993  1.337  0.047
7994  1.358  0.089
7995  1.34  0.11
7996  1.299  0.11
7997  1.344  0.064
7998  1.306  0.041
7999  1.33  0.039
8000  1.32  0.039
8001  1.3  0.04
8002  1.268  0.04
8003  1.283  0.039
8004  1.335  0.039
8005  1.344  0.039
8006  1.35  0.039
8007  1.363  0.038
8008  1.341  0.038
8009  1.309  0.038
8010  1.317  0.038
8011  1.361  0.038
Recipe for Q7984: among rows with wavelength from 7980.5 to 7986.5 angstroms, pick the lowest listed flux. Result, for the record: 1.292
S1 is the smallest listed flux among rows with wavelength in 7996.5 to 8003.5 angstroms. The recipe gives 1.268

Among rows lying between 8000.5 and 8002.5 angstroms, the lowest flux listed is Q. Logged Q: 1.268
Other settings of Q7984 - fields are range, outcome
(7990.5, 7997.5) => 1.283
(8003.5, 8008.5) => 1.335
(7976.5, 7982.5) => 1.251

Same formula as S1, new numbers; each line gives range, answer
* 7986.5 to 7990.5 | 1.297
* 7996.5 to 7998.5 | 1.306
